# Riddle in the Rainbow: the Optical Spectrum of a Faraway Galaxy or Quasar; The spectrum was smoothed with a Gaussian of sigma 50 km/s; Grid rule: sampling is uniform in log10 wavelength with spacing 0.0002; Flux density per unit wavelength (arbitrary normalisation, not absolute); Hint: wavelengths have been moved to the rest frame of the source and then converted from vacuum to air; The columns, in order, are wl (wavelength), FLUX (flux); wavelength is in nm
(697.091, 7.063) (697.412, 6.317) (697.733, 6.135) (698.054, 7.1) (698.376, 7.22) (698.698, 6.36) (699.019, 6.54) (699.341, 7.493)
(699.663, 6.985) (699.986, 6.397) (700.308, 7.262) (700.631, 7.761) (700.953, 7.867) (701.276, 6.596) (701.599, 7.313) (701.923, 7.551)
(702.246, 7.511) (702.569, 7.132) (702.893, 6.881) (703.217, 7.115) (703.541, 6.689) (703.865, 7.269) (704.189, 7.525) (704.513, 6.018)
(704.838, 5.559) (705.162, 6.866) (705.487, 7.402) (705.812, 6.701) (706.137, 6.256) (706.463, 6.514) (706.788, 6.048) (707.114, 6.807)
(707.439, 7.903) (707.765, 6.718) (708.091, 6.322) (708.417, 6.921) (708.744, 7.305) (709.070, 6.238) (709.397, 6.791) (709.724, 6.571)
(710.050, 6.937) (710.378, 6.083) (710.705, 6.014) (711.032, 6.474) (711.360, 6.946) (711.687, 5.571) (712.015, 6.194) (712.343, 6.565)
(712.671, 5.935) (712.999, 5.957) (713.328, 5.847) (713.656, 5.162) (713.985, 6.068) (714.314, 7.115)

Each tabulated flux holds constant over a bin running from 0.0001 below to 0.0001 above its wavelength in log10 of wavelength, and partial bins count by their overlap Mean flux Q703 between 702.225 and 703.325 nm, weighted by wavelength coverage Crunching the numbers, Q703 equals 7.12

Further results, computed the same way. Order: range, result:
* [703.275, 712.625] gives 6.61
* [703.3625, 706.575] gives 6.68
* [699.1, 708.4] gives 6.94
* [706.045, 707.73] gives 6.72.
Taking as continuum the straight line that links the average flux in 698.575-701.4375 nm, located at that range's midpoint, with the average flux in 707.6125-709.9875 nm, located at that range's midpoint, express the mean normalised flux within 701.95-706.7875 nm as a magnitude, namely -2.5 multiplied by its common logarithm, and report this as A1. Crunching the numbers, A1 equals 0.010 mag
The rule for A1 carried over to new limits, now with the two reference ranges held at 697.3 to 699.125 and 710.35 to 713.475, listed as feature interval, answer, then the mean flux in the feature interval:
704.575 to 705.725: -0.03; 6.56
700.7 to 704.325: -0.12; 7.23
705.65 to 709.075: -0.07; 6.72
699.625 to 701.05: -0.11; 7.25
